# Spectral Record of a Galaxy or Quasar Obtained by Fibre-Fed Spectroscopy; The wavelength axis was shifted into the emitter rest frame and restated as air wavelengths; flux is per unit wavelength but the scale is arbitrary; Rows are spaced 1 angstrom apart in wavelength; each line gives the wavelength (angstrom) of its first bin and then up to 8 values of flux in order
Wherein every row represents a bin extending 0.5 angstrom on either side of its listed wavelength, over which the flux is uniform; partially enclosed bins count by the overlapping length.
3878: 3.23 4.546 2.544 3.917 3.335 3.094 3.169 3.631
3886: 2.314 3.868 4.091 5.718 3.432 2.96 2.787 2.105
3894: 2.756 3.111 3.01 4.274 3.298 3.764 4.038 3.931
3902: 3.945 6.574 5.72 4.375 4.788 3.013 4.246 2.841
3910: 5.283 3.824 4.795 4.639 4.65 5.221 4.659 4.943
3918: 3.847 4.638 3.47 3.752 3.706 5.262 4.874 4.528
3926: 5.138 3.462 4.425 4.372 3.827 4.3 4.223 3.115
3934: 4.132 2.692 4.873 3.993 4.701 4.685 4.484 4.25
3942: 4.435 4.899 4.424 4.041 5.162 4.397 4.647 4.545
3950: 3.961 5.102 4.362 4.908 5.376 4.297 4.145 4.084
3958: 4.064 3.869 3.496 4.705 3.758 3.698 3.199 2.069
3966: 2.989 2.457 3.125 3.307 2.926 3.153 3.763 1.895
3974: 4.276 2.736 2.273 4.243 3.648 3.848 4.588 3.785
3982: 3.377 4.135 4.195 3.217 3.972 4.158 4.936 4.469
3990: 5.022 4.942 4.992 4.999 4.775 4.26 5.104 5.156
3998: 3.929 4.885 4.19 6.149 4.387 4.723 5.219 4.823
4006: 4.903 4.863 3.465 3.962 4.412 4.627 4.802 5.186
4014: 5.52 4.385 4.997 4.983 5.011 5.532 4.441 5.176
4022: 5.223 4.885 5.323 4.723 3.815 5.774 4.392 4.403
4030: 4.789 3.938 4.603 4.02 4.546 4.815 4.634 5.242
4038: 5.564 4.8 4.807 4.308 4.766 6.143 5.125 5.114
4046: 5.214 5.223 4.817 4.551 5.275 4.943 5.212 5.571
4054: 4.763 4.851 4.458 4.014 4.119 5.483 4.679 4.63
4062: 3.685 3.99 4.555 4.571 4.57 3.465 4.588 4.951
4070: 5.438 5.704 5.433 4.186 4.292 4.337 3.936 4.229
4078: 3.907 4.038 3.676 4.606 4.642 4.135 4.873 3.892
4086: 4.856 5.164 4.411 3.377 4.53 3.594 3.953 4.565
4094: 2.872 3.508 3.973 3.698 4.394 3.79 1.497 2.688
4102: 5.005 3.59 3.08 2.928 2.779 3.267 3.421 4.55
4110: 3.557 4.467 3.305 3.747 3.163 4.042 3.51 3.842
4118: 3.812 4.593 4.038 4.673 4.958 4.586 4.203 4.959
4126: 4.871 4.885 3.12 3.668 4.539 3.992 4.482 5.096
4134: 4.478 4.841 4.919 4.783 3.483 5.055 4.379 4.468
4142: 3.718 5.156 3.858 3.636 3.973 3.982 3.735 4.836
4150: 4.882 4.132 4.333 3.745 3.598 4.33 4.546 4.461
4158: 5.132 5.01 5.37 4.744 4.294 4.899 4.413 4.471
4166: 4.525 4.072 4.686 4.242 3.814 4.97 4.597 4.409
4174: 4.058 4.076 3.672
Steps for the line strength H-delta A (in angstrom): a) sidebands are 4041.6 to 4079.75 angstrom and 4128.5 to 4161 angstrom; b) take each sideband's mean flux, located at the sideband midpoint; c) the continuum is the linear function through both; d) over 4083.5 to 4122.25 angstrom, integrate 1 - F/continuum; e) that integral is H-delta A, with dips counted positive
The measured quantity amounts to 6.06 angstrom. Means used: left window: 4.7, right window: 4.4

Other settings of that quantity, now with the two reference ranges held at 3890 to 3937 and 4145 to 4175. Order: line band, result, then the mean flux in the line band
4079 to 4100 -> 1.2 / 4.06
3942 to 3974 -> 1.8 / 3.91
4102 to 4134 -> 2.5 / 4.01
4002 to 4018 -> -2.0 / 4.72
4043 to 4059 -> -2.6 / 4.94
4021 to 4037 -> -1.7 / 4.69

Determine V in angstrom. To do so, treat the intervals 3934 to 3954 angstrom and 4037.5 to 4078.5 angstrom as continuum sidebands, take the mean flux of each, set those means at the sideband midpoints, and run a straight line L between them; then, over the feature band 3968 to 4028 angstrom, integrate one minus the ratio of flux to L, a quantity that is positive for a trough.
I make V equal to 2.6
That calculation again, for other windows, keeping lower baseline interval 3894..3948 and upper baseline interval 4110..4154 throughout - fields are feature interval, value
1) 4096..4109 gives 2.5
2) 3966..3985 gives 3.8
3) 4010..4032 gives -3.0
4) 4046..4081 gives -2.9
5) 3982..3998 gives -0.9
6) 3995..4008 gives -1.6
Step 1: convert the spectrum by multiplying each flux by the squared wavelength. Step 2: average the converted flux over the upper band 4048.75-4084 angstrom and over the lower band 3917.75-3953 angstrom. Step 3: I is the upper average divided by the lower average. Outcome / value 1.1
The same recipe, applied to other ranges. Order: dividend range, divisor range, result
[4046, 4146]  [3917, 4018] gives 1.07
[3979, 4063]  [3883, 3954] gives 1.19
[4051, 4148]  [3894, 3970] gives 1.10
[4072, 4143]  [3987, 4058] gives 0.88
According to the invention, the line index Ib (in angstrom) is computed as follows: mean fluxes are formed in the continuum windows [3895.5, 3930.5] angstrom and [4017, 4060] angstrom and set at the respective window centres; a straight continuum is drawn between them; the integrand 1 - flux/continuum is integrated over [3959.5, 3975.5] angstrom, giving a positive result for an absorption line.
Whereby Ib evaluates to 4.7 angstrom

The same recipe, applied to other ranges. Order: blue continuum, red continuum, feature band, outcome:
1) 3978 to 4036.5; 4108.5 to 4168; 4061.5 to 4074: -0.3 angstrom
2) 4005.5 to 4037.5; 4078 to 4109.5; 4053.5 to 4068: -0.6 angstrom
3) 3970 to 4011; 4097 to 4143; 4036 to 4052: -3.5 angstrom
